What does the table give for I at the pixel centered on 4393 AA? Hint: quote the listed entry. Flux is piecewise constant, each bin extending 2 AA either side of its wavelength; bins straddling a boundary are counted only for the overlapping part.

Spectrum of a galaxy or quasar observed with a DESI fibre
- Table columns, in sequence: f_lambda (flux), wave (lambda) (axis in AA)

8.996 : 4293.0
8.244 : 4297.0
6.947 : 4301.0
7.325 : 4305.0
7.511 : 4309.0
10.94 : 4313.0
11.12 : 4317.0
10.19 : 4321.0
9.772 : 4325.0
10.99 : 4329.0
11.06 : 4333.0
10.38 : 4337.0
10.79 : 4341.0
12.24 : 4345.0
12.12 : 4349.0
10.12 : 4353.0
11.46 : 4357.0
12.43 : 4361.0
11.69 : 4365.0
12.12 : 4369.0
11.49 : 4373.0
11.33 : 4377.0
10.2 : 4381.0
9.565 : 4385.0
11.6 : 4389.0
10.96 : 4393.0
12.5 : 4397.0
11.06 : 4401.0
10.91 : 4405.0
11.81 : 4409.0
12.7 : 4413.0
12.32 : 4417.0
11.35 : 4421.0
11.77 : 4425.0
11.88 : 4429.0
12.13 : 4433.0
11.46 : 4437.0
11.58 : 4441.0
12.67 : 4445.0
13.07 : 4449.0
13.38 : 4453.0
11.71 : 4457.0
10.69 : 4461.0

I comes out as 10.96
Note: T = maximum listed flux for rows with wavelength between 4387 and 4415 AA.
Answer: 12.7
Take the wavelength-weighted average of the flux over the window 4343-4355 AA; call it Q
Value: 11.5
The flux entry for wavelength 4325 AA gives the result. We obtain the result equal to 9.772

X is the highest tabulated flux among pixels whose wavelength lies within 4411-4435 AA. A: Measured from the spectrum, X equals 12.7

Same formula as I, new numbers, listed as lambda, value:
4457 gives 11.71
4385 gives 9.565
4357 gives 11.46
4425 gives 11.77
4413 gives 12.7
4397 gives 12.5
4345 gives 12.24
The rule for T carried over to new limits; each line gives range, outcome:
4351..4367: 12.43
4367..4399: 12.5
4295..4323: 11.12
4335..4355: 12.24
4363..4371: 12.12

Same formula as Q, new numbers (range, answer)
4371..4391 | 10.8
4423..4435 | 11.9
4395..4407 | 11.5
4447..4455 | 13.2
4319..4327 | 9.98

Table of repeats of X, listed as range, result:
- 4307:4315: 10.94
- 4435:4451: 13.07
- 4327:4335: 11.06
